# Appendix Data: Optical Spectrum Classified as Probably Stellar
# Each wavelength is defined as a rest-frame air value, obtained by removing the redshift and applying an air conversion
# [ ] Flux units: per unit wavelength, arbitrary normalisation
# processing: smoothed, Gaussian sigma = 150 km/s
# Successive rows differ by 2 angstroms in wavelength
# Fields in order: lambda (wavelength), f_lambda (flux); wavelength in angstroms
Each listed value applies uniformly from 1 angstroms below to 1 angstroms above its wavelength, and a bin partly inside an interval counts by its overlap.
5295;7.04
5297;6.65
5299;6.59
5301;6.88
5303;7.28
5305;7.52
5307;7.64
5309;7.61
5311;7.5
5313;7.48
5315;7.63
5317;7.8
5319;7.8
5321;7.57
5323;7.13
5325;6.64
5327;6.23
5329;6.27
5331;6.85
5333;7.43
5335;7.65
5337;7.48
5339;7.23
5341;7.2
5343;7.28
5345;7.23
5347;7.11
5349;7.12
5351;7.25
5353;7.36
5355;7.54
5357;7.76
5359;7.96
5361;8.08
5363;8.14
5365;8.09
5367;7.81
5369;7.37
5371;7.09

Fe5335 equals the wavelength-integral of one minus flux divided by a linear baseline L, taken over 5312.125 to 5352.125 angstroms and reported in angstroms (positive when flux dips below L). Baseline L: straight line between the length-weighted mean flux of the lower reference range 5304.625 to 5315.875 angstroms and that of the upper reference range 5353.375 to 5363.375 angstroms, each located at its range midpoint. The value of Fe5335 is 2.5 angstroms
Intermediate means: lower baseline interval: 7.57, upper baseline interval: 7.85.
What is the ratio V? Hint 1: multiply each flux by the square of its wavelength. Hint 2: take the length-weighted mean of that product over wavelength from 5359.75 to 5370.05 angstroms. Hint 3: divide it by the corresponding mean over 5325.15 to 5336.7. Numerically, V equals 1.16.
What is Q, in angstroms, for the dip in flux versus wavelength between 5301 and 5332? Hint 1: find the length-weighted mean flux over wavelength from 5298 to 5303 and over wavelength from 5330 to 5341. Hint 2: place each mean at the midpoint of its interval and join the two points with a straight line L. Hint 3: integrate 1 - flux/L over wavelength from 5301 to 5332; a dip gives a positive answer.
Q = -0.87 angstroms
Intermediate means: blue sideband 6.84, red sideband 7.32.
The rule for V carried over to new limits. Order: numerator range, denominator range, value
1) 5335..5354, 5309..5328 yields 1.00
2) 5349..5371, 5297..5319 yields 1.06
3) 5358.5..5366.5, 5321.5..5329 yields 1.22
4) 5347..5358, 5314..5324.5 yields 0.99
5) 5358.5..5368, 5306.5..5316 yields 1.08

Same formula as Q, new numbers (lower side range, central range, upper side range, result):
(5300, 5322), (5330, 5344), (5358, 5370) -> 0.7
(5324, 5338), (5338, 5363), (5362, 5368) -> 0.3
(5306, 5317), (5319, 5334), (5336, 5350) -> 1.0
